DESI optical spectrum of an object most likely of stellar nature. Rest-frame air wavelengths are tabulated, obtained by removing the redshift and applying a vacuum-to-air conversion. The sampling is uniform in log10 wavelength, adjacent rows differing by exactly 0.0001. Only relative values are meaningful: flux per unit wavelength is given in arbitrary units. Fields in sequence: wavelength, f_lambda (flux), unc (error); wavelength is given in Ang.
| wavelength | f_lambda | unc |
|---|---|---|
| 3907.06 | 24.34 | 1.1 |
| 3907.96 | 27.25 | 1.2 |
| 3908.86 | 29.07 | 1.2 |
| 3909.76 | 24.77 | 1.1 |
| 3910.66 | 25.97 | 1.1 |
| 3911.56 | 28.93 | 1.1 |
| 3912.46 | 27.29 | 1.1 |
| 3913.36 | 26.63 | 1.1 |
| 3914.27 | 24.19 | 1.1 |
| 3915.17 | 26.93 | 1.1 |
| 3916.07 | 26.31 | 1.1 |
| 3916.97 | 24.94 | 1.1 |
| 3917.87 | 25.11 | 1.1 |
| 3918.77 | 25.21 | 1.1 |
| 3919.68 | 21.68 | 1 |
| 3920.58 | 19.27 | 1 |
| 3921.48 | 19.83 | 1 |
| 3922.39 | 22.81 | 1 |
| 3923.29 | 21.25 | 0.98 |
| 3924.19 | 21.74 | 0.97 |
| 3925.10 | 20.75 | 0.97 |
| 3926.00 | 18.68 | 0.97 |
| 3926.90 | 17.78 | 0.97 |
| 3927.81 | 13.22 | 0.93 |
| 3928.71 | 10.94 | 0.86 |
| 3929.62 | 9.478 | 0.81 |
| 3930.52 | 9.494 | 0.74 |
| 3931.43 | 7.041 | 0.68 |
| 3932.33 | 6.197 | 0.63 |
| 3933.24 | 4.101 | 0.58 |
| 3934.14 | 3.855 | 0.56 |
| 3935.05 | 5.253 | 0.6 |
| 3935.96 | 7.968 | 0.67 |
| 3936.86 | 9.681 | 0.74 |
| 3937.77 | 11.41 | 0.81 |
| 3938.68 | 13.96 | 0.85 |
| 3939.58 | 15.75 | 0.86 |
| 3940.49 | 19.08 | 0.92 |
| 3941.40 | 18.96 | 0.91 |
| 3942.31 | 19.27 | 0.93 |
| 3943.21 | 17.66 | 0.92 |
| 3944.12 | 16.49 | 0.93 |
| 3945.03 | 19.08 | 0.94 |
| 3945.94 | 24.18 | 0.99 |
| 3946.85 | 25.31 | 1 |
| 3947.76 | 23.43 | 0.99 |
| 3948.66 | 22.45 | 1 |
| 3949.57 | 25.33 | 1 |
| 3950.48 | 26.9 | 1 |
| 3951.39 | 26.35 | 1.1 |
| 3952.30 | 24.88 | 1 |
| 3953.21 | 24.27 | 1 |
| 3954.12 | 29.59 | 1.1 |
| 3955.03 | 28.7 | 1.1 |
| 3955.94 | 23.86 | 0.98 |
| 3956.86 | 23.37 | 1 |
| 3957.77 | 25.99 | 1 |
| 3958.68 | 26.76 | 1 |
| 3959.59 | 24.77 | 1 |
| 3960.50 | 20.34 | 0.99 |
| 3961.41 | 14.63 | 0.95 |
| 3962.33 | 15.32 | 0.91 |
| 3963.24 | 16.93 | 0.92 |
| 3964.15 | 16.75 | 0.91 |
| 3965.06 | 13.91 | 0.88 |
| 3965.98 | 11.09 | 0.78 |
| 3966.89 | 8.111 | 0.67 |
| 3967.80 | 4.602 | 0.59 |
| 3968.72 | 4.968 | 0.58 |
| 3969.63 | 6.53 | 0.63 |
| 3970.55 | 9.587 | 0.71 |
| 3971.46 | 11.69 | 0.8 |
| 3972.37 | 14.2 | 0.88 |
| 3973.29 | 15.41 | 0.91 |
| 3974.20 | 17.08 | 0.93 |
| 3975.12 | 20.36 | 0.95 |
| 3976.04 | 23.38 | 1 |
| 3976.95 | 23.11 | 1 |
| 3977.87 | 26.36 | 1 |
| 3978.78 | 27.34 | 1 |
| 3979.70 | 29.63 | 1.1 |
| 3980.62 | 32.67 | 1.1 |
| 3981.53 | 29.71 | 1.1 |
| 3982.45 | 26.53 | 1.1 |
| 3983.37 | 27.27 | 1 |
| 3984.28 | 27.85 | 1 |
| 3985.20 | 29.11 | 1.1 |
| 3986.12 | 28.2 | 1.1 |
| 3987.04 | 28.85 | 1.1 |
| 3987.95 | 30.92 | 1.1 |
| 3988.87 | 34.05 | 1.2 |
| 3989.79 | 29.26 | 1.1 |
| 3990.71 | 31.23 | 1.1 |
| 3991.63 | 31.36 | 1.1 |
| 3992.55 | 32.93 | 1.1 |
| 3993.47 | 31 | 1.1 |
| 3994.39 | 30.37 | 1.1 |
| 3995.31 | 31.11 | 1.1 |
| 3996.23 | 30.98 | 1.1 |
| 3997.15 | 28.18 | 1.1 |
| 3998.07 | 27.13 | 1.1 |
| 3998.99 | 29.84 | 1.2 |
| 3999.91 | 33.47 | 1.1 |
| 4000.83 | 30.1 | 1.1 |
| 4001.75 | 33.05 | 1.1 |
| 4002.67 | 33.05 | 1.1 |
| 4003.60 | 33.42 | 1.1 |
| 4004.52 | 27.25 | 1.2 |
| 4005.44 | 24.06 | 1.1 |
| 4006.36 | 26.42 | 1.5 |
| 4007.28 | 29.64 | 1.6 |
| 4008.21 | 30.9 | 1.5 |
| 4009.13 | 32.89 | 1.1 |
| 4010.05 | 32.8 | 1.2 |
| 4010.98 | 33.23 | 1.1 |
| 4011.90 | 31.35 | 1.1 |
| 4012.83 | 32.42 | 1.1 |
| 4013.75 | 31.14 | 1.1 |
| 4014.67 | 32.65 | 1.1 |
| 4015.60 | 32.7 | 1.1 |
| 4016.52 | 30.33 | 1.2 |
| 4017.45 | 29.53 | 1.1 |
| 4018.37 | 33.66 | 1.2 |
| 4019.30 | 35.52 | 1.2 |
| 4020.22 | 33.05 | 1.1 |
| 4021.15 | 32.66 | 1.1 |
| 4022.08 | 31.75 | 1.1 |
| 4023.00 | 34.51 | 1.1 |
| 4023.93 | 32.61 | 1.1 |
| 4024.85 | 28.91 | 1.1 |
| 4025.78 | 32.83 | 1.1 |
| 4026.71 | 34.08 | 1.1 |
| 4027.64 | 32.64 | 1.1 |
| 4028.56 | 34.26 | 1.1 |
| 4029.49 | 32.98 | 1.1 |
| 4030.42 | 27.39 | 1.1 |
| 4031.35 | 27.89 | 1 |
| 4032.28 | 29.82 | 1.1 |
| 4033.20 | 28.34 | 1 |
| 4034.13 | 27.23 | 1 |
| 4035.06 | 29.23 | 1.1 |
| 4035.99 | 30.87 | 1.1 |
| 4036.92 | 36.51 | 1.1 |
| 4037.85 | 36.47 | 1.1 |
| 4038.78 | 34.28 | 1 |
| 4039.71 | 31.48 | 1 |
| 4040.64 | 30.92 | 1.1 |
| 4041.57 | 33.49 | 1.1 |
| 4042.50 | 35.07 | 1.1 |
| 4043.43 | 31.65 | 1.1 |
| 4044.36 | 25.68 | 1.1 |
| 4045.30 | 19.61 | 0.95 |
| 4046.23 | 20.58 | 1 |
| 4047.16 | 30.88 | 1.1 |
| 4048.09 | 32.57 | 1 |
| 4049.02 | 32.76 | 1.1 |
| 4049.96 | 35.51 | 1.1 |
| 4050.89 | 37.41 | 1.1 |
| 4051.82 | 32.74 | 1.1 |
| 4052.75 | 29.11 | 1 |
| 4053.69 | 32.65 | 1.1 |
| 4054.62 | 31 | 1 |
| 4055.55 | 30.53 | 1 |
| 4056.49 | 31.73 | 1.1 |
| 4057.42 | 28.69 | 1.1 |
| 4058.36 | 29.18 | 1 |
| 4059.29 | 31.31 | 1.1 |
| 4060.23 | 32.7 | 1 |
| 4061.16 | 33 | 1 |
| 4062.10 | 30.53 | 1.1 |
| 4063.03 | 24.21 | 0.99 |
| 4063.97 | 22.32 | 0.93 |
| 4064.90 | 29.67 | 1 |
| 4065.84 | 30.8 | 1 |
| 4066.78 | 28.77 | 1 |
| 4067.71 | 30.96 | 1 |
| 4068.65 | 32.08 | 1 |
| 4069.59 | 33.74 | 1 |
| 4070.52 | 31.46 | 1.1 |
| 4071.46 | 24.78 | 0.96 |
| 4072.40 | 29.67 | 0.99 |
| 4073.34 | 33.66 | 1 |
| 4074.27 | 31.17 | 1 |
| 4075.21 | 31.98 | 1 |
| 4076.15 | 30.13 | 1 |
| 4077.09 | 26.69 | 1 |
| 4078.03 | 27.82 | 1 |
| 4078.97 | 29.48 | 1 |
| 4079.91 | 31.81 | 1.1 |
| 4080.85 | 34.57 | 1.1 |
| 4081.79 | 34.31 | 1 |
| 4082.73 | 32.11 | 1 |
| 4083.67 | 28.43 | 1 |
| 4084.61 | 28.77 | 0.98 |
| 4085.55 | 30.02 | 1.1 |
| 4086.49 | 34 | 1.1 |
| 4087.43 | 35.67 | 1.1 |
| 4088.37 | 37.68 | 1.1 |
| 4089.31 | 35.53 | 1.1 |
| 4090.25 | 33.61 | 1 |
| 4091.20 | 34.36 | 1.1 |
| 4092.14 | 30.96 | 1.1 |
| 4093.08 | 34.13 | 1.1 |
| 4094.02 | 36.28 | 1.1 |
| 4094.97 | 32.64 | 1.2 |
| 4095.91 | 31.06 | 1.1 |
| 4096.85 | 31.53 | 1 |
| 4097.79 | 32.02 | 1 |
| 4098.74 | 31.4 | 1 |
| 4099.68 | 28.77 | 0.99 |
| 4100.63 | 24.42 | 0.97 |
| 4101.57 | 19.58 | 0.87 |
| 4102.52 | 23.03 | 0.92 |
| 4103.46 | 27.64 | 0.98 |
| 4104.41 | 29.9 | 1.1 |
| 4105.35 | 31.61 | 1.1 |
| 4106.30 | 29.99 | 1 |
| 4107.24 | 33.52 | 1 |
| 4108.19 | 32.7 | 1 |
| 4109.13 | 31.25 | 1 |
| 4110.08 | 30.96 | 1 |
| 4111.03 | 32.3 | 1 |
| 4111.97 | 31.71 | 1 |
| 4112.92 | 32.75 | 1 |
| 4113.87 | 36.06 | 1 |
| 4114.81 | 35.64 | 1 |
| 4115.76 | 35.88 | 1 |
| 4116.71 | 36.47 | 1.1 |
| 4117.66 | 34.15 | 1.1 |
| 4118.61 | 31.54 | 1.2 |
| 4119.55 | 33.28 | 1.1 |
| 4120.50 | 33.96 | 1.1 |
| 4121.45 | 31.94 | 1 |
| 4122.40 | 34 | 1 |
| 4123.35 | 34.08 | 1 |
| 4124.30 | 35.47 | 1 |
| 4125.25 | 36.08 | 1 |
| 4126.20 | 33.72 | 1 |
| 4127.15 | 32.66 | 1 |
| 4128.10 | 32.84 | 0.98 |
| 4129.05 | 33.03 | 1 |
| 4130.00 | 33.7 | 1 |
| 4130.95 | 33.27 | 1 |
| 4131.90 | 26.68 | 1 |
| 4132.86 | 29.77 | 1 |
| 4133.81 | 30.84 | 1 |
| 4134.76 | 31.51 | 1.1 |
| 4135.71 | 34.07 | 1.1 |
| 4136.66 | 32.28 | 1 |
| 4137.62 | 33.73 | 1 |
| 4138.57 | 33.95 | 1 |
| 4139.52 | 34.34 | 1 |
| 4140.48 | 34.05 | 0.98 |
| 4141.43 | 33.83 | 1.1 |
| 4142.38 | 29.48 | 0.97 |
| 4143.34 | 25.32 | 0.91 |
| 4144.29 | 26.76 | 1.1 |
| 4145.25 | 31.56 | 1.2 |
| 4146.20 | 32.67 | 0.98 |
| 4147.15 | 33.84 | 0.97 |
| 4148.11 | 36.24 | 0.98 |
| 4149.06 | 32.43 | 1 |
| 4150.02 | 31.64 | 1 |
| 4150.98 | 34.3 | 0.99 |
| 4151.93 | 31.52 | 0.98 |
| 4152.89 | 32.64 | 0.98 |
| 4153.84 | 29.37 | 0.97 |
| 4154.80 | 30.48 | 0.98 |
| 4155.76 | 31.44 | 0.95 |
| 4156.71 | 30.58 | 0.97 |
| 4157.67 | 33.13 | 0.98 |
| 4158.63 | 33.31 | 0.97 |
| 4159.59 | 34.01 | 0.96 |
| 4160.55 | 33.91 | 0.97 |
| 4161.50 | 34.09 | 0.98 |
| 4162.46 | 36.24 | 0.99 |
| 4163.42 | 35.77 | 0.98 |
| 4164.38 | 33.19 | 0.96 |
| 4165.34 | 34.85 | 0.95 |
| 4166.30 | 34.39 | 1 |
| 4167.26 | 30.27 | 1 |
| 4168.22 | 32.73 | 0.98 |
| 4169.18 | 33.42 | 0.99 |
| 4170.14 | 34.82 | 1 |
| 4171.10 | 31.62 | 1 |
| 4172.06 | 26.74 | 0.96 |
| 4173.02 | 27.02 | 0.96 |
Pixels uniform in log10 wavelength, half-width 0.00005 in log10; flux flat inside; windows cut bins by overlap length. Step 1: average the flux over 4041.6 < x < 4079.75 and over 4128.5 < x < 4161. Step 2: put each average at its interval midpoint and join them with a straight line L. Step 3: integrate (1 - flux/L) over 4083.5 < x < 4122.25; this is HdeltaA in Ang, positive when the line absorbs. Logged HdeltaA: -1.0 Ang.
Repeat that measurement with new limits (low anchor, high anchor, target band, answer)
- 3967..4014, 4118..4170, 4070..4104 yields -0.6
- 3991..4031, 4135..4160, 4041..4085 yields 1.8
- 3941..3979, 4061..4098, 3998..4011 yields -3.6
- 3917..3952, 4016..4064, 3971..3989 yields -1.3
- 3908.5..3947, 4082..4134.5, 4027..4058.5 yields -4.5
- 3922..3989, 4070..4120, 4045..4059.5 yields -1.5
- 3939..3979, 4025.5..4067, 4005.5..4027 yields -4.0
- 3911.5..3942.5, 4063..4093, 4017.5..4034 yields -3.5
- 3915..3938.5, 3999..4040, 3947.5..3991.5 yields 1.3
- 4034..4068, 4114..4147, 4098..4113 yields 1.2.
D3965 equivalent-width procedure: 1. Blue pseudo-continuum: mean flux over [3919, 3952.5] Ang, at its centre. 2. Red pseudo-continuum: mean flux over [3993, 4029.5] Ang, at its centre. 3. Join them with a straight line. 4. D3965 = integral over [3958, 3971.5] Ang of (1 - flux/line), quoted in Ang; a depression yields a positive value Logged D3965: 4.94 Ang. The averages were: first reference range 16.8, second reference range 31.4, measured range 14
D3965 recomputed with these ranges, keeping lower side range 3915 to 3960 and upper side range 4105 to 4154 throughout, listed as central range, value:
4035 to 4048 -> -2.04 Ang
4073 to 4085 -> -0.71 Ang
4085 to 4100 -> -1.54 Ang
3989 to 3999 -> -3.19 Ang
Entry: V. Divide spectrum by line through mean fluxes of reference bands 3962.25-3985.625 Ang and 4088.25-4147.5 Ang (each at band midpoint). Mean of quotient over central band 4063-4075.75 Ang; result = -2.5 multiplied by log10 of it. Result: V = -0.08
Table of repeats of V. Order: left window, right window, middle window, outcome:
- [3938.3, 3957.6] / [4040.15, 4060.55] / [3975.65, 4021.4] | -0.144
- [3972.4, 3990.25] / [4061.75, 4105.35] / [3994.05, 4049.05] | -0.110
